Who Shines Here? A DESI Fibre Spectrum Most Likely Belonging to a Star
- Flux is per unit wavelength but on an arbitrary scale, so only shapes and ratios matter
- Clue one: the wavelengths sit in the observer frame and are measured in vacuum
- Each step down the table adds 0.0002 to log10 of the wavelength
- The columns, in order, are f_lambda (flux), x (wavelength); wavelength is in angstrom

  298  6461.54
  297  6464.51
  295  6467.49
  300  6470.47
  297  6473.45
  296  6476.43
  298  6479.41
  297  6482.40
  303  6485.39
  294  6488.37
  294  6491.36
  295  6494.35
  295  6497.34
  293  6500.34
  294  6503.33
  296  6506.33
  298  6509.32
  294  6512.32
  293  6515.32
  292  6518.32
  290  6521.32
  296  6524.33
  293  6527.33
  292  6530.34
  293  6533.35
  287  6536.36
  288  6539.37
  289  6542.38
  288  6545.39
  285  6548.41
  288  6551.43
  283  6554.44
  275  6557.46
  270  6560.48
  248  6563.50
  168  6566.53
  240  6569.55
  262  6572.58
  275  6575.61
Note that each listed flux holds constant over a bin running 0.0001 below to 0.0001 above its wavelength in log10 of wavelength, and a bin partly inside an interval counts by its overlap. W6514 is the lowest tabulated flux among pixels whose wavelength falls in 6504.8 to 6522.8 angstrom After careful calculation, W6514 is 290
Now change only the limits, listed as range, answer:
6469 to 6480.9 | 296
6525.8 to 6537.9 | 287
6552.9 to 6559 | 275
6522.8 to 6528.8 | 293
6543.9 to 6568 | 168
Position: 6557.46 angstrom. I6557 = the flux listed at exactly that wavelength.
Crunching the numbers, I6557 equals 275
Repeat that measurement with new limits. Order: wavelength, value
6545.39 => 288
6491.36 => 294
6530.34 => 292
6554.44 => 283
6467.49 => 295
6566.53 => 168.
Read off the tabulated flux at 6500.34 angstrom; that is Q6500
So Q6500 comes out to 293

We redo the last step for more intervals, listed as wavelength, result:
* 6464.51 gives 297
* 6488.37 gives 294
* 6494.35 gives 295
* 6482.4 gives 297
